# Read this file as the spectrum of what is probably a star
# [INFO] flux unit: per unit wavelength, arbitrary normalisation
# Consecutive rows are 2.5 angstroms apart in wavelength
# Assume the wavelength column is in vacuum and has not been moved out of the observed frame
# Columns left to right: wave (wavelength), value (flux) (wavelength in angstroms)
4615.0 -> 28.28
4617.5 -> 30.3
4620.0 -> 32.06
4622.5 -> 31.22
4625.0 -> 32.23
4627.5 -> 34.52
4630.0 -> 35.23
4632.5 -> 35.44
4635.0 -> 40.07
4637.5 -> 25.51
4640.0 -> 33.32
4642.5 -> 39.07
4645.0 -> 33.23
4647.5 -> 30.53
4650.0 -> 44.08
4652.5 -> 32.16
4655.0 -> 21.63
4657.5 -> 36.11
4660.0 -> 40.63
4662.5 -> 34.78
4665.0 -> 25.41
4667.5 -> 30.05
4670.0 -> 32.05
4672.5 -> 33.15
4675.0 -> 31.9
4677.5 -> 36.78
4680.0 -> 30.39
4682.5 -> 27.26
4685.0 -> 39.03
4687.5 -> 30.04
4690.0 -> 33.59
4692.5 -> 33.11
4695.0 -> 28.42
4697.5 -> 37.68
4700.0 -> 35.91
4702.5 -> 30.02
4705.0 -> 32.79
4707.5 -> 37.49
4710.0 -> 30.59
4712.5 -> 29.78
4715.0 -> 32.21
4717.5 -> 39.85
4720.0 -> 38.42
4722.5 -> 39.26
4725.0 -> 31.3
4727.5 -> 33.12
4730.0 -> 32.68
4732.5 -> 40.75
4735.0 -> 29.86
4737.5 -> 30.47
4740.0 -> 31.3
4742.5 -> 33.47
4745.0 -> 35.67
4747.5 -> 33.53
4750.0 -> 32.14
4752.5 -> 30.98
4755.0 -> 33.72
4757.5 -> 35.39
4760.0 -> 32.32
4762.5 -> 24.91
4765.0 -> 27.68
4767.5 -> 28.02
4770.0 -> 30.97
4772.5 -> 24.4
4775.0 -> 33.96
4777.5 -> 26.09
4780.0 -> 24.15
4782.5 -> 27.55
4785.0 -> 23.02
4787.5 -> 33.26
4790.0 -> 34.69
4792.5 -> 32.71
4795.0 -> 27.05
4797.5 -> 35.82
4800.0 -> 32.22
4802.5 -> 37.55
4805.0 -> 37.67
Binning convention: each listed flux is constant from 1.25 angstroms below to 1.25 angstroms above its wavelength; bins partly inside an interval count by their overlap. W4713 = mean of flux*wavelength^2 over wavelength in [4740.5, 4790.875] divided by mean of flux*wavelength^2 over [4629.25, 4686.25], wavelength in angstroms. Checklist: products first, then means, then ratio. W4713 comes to 0.9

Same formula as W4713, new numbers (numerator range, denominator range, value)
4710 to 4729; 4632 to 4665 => 1.05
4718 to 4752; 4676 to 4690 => 1.06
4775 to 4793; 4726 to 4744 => 0.89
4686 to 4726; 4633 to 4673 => 1.04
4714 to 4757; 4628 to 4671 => 1.05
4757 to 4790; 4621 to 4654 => 0.89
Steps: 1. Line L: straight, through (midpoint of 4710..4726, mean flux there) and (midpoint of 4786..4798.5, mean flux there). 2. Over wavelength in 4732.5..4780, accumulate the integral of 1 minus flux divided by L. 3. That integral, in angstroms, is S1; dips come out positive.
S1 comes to 3.8 angstroms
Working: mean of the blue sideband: 34.8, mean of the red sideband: 32.5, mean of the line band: 30.9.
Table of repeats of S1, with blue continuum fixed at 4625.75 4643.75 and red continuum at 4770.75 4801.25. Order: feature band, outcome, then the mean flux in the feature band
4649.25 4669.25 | 0.6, 32.8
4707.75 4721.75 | -1.1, 34.6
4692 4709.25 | -0.6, 33.6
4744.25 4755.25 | -0.8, 33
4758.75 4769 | 0.7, 28.3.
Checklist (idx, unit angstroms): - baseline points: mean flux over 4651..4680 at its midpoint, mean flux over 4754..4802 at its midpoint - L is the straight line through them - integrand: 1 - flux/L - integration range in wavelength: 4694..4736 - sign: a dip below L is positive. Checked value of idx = -3.9 angstroms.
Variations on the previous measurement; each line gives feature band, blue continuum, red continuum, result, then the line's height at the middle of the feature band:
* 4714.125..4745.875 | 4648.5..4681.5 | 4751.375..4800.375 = -3.4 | 31.2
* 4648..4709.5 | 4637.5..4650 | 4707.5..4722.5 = 2.6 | 34.5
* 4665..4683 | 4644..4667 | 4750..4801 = 0.7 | 32.6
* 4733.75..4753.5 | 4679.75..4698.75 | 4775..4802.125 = -0.6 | 31.2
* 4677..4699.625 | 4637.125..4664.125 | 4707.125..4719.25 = 0.7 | 33.9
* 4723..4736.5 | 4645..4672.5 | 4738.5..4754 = -0.4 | 32.8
